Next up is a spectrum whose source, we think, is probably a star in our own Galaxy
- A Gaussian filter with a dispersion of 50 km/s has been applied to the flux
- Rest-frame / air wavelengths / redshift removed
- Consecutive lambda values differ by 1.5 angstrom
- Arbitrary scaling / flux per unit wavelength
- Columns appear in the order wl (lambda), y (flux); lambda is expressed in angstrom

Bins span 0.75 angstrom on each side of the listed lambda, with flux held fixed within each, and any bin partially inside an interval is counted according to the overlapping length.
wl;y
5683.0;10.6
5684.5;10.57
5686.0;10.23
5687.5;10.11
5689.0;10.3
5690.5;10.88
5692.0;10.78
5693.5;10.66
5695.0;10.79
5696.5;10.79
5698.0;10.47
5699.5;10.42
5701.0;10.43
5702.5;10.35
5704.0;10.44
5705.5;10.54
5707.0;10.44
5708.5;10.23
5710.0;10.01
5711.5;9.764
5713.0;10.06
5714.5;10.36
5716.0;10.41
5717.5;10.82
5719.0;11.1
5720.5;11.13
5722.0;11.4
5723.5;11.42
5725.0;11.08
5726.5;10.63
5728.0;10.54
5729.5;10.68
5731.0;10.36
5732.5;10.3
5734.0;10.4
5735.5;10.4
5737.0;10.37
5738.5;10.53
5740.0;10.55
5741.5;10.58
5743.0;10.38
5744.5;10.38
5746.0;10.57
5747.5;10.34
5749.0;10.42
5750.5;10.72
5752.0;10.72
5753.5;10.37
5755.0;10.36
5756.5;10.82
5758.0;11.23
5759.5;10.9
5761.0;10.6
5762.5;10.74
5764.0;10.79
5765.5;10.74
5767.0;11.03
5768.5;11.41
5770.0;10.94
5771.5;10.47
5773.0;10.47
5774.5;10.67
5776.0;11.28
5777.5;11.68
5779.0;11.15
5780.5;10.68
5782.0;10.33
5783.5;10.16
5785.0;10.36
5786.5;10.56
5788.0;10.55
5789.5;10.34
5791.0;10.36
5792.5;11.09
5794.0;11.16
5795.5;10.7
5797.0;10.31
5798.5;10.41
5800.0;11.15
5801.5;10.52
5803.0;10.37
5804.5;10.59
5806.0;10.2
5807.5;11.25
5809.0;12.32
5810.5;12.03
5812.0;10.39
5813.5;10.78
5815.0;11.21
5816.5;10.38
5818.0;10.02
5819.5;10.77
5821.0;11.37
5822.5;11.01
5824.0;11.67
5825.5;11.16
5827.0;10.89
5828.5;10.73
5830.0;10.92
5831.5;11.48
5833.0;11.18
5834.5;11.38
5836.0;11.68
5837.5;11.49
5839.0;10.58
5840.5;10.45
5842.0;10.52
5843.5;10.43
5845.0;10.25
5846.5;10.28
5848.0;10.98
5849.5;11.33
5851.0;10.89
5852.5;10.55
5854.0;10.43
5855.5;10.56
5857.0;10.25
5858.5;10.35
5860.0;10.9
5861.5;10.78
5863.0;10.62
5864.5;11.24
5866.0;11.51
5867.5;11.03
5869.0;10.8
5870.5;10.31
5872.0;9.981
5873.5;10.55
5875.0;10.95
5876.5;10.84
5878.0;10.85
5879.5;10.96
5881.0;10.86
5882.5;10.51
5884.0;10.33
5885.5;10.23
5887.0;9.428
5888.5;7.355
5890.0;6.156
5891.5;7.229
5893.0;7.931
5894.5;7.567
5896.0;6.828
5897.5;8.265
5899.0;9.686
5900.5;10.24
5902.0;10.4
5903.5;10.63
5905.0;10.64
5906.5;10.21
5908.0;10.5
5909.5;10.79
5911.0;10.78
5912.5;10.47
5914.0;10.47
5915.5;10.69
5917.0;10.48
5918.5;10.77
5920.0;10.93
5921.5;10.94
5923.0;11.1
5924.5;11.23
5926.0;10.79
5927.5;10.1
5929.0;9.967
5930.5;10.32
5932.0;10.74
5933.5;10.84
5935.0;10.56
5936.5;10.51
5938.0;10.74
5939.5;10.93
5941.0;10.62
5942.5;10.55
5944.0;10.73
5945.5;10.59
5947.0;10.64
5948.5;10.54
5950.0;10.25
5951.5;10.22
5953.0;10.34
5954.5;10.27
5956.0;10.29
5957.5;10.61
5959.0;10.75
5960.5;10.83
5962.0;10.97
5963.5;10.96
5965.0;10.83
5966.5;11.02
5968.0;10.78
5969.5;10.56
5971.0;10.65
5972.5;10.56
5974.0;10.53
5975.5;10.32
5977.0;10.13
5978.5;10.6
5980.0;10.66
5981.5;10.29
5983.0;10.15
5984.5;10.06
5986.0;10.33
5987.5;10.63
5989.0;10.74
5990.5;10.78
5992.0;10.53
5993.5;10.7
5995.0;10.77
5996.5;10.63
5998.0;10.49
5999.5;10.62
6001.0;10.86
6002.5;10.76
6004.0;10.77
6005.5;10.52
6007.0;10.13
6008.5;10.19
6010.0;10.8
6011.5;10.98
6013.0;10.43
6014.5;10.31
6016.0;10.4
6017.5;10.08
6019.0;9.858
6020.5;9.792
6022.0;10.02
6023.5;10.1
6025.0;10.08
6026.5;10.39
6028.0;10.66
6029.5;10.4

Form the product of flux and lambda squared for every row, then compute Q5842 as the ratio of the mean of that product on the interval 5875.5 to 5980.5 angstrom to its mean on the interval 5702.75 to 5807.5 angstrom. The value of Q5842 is 1.0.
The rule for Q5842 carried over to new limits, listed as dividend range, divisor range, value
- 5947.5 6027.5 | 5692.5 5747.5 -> 1.09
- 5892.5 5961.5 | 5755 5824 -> 1.00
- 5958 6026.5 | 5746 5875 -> 1.04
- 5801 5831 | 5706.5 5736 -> 1.07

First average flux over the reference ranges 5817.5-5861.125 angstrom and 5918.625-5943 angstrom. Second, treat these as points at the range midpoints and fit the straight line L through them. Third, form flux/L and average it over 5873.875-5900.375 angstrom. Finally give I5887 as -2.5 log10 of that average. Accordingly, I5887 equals 0.17 mag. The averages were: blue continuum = 10.8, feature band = 9.22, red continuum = 10.7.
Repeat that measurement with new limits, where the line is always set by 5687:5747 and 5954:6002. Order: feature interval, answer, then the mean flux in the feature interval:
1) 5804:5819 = -0.036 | 10.9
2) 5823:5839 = -0.065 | 11.2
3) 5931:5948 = -0.009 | 10.7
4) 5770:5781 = -0.037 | 10.9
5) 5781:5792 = 0.016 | 10.4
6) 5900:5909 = 0.013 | 10.5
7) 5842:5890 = 0.012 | 10.5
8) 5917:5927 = -0.032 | 10.9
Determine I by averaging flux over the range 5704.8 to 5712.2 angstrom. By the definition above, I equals 10.2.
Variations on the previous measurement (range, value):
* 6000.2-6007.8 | 10.6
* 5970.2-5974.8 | 10.6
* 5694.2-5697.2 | 10.8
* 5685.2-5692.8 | 10.5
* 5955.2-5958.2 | 10.4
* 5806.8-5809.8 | 11.8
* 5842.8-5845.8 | 10.3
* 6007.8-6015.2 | 10.5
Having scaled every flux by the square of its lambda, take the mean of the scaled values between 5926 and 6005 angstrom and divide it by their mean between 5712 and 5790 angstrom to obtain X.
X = 1.1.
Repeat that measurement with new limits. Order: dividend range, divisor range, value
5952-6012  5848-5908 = 1.09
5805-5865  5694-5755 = 1.07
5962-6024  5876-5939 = 1.08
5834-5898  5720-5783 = 0.98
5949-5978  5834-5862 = 1.02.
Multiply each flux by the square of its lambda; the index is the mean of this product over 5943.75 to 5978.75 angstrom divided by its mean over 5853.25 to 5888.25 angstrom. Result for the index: 1.0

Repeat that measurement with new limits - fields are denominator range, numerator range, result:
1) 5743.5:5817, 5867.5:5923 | 0.96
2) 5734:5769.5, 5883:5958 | 1.00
